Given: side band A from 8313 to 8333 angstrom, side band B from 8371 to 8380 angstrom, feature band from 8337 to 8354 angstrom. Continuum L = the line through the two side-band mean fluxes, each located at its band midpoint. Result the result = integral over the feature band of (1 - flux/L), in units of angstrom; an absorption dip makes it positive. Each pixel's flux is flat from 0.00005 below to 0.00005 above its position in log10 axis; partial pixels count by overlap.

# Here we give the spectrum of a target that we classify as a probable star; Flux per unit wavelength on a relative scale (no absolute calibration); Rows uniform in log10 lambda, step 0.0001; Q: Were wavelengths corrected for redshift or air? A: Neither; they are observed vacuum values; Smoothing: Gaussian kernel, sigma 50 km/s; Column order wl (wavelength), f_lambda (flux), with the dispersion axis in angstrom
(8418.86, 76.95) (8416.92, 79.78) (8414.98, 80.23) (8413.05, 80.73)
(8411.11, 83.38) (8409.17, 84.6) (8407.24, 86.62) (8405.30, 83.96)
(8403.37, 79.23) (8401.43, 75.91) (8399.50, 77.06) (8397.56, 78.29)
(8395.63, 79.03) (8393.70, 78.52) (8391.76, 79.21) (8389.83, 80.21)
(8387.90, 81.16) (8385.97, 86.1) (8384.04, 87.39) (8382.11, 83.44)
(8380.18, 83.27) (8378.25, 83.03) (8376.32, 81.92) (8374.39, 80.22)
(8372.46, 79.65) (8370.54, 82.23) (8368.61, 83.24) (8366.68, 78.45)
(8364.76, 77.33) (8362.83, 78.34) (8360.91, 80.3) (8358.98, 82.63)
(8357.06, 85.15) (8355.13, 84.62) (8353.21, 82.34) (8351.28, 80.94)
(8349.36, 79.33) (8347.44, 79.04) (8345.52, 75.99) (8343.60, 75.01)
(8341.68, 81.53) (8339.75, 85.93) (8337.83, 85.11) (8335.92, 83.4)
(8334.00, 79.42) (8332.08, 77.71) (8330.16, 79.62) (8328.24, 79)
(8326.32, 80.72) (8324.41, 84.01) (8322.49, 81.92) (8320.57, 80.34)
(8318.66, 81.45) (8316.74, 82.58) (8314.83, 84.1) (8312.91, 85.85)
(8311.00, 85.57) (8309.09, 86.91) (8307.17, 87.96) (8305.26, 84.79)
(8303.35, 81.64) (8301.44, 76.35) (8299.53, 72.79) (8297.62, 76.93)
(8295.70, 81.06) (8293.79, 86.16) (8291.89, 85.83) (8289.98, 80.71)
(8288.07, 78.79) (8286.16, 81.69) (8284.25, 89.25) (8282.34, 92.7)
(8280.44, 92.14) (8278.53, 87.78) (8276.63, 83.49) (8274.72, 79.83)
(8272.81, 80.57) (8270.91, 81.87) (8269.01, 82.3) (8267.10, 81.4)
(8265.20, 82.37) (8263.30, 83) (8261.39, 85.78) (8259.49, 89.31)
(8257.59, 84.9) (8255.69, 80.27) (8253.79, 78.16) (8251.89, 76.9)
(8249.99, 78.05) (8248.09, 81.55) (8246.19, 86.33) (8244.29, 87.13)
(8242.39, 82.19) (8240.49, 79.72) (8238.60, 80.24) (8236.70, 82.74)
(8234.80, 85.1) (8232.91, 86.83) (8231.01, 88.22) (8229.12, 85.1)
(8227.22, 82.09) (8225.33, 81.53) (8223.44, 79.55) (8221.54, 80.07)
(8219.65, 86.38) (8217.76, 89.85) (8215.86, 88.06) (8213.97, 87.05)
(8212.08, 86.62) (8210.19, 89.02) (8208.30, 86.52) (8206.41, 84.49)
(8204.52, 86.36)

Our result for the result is 0.2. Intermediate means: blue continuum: 81.3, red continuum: 81.5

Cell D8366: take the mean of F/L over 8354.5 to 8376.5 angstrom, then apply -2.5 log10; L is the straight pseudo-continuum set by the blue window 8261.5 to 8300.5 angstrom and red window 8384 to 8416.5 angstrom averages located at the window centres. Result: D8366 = 0.01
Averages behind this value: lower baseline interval 83.1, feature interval 81.1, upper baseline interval 81.1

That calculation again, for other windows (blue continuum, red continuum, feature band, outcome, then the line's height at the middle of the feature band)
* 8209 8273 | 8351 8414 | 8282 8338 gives 0.00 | 82.6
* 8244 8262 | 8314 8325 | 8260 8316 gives -0.01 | 82.5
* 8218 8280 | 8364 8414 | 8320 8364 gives 0.01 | 81.9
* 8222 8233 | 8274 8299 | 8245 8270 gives 0.02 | 83.8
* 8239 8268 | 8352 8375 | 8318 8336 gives 0.01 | 81.6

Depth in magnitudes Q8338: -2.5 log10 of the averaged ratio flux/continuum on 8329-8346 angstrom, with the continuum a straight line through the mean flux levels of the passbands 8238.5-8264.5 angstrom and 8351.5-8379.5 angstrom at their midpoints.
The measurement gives 0.015 mag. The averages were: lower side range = 82.5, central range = 80.5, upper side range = 81.4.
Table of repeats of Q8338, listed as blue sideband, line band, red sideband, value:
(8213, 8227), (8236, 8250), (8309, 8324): 0.023 mag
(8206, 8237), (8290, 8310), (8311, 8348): 0.006 mag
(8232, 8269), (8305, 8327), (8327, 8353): -0.039 mag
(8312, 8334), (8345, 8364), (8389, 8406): -0.007 mag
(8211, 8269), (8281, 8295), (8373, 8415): -0.029 mag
